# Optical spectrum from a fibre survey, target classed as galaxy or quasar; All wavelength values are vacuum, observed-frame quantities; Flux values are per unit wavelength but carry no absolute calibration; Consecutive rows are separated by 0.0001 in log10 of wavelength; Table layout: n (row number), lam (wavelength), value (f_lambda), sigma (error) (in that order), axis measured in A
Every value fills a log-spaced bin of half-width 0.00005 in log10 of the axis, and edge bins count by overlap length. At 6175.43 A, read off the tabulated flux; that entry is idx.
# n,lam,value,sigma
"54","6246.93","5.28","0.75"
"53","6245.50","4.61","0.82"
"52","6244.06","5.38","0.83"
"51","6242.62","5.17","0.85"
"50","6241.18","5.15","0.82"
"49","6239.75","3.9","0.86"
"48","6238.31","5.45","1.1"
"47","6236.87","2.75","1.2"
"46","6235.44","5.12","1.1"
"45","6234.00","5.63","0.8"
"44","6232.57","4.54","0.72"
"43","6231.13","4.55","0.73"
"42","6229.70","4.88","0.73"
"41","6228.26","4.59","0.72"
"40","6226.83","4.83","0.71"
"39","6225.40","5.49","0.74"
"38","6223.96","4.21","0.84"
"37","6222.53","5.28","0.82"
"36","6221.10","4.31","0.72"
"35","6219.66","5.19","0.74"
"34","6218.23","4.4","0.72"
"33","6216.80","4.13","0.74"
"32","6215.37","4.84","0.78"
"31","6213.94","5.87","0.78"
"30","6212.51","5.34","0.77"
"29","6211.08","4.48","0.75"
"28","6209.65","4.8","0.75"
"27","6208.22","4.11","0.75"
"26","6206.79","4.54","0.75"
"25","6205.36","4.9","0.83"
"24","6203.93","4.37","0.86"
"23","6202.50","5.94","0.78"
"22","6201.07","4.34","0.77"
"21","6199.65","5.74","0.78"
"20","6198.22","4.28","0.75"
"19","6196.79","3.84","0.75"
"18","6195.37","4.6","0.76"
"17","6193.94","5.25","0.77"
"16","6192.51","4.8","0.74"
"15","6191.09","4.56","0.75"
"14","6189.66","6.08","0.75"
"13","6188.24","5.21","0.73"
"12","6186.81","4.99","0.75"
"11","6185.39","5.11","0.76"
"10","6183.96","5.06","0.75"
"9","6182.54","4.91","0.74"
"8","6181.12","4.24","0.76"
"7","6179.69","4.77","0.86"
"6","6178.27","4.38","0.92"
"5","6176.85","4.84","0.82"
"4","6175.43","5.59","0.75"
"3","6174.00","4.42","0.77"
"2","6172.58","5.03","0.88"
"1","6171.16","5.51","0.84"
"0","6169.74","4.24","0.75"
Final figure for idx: 5.59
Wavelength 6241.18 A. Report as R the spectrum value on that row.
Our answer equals 5.15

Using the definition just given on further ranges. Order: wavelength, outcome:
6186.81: 4.99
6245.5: 4.61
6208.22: 4.11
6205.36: 4.9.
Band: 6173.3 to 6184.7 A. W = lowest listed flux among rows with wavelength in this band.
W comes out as 4.24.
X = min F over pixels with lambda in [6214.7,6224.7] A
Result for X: 4.13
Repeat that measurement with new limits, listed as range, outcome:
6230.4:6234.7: 4.54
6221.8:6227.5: 4.21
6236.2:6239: 2.75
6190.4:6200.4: 3.84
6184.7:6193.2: 4.56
